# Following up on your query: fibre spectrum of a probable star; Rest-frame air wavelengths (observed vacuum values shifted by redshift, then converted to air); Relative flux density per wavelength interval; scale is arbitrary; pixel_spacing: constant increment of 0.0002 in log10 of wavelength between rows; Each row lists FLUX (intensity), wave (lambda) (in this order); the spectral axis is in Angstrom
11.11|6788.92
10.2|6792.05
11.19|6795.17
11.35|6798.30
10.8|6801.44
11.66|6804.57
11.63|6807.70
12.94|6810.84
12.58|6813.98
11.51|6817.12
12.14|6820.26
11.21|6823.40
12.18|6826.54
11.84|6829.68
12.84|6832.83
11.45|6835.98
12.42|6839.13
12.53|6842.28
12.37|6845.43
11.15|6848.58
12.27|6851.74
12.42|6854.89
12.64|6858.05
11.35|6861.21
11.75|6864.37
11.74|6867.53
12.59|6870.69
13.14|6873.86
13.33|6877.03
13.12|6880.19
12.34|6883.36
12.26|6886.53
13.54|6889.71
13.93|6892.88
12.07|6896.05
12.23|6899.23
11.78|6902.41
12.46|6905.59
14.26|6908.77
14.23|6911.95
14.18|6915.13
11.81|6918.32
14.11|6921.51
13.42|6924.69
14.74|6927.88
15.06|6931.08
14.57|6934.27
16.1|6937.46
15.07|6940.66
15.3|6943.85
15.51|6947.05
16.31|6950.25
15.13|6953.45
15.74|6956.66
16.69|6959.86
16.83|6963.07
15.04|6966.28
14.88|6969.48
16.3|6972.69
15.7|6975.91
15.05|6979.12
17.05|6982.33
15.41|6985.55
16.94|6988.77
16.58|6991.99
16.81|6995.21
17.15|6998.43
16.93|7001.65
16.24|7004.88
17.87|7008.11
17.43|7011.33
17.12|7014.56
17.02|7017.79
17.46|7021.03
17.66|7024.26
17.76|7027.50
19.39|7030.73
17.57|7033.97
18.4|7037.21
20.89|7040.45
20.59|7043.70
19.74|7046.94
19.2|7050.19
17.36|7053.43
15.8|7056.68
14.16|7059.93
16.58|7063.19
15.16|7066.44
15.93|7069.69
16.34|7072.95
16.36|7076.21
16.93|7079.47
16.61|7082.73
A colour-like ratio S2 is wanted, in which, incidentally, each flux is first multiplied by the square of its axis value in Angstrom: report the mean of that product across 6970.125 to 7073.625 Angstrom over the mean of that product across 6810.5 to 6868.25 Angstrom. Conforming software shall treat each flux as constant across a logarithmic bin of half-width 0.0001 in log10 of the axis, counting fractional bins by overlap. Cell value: 1.50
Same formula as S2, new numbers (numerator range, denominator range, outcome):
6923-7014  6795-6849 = 1.40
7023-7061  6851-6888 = 1.55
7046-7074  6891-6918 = 1.33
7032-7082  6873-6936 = 1.36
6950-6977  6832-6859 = 1.34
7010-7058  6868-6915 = 1.47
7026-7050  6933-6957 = 1.28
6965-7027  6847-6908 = 1.38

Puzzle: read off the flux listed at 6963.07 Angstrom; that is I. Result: 16.83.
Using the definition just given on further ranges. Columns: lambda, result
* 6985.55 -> 15.41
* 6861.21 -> 11.35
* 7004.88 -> 16.24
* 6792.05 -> 10.2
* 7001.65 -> 16.93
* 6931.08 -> 15.06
